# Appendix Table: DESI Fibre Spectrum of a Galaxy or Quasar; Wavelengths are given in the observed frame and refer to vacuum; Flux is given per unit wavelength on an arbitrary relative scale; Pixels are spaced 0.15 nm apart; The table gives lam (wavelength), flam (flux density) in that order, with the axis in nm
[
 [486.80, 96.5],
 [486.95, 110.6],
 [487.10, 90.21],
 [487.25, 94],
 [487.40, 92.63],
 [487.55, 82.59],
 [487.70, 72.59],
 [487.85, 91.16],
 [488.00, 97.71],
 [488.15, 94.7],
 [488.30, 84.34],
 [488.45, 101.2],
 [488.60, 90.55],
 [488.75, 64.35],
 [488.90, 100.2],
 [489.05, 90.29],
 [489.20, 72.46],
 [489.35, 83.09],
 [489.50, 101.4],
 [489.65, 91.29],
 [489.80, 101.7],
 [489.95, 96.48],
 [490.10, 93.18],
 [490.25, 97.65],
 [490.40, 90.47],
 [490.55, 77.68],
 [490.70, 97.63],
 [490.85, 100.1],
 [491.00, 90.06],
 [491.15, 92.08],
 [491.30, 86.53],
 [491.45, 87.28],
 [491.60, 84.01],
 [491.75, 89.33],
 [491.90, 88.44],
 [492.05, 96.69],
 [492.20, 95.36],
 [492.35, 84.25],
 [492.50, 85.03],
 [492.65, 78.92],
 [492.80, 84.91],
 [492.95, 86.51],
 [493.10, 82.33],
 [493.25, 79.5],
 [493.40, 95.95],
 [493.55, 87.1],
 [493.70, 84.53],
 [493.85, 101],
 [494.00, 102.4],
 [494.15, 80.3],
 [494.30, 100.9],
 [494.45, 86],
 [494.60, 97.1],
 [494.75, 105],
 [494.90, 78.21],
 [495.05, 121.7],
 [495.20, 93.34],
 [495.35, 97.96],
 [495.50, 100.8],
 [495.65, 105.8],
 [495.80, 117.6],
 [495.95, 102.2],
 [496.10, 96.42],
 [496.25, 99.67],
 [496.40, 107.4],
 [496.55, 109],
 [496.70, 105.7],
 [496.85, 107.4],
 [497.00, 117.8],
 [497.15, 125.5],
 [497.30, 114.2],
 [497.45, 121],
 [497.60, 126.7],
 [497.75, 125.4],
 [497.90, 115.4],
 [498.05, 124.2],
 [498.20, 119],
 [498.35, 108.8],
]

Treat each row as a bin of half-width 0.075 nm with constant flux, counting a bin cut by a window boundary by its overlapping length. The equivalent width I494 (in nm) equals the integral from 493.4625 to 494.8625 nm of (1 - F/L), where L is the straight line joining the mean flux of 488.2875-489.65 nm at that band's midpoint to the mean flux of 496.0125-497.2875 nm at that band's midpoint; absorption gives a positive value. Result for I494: 0.12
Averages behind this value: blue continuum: 87.9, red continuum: 109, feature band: 93.4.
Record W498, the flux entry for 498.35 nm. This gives 108.8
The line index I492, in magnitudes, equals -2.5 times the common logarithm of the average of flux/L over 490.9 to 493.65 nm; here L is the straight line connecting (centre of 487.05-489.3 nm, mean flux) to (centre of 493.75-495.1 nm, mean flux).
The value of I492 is 0.07 mag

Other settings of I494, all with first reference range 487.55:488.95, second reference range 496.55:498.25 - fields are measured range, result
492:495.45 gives 0.47 nm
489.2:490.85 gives 0.02 nm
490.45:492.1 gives 0.13 nm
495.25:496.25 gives 0.09 nm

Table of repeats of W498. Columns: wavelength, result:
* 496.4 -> 107.4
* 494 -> 102.4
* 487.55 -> 82.59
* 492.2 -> 95.36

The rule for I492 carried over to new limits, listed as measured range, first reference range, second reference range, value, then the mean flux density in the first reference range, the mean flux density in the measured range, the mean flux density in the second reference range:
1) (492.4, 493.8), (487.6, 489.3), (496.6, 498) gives 0.207 mag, 87.1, 85.2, 118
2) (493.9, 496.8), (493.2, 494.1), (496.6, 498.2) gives 0.034 mag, 91.8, 100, 118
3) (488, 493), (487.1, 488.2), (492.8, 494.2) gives -0.009 mag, 89.3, 89.8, 88.8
